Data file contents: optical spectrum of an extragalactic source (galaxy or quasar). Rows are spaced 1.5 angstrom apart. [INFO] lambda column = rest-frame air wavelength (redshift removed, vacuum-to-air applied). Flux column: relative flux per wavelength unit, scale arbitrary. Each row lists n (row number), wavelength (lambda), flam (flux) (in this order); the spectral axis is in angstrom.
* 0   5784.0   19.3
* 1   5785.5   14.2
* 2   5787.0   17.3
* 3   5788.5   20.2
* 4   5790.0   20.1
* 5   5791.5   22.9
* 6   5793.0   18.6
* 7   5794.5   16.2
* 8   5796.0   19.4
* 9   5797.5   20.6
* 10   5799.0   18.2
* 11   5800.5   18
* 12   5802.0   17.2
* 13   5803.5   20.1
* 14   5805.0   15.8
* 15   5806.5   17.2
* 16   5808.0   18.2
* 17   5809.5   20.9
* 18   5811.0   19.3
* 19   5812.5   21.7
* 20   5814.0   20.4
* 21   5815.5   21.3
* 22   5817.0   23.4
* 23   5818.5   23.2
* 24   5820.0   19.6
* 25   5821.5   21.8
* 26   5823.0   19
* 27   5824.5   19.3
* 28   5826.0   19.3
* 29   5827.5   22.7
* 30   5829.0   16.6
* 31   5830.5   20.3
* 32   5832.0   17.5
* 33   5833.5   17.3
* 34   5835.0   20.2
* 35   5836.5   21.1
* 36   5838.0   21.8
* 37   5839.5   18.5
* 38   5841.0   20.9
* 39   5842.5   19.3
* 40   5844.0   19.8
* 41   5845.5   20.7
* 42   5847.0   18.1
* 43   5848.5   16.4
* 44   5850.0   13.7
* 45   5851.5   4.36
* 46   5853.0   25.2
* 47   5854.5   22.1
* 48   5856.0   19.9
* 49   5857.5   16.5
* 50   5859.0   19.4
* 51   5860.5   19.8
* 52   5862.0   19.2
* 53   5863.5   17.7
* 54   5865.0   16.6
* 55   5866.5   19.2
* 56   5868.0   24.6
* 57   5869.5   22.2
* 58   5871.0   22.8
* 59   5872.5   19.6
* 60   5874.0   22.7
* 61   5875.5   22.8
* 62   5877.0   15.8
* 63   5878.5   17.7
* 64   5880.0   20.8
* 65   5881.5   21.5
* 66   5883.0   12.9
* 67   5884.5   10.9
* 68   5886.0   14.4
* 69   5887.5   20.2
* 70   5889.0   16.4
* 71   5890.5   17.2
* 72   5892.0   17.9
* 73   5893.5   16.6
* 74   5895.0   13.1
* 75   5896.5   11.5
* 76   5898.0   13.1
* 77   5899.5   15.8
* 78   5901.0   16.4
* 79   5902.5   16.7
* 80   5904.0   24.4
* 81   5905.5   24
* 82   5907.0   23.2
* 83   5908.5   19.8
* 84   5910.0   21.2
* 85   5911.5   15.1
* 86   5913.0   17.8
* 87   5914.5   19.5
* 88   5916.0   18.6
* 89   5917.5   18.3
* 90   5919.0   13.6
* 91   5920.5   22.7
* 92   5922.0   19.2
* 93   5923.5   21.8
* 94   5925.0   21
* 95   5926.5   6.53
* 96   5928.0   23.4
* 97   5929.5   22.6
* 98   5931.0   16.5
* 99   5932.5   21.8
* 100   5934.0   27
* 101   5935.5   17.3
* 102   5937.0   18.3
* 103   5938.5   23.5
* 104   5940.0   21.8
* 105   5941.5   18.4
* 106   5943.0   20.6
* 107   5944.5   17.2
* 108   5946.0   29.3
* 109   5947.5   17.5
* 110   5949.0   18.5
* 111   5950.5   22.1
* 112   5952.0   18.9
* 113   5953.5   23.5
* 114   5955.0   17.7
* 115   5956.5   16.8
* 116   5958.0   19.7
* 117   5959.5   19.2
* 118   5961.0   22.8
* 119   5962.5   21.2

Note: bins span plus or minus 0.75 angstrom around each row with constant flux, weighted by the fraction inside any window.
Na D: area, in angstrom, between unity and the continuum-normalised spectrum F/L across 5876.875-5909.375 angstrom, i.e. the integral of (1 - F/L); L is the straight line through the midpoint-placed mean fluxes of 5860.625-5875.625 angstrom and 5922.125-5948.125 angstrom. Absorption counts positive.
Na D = 4.99 angstrom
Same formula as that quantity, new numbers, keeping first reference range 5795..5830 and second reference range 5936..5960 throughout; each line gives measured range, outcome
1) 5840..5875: 1.2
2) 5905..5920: 0.7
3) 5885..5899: 3.1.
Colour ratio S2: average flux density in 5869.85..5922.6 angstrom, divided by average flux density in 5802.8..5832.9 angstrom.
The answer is 0.9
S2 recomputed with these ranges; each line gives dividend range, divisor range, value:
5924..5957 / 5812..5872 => 1.02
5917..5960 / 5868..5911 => 1.08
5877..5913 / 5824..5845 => 0.89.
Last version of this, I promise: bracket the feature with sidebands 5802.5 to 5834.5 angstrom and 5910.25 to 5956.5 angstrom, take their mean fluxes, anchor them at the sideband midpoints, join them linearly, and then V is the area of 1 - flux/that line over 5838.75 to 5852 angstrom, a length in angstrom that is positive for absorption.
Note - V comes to 1.8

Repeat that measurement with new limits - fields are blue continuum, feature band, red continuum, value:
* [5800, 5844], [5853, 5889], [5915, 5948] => 1.1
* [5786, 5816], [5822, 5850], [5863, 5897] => -0.9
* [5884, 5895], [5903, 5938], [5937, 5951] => -1.8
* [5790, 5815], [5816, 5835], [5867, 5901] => -1.3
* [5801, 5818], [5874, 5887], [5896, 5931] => 1.0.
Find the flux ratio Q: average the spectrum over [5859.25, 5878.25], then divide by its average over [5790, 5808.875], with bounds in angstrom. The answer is 1.08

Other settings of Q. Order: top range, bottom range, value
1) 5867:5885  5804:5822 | 0.97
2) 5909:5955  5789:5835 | 1.01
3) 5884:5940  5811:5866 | 0.95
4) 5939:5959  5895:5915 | 1.11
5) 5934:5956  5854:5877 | 1.02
